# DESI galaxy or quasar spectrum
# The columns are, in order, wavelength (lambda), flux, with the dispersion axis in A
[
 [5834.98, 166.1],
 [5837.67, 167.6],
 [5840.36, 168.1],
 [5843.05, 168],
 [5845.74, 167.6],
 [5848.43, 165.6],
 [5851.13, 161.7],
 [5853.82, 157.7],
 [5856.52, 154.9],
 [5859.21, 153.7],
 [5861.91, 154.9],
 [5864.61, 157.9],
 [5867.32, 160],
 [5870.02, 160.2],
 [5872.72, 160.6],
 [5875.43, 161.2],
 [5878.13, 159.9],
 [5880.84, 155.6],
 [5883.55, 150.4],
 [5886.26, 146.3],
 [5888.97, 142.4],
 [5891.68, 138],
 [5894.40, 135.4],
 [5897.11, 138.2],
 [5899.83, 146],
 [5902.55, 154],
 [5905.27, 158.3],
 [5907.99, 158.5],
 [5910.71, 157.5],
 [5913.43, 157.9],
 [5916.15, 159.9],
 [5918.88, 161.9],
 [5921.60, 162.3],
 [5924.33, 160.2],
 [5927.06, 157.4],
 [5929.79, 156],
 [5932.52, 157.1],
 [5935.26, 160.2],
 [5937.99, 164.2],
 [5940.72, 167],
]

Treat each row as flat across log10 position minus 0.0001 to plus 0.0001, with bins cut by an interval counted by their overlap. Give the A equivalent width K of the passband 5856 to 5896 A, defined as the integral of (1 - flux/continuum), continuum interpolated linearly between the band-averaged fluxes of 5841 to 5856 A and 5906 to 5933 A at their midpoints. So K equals 2.3 A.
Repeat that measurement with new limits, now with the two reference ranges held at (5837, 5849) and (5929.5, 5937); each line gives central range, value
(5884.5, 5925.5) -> 2.4 A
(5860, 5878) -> 0.6 A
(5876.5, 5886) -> 0.5 A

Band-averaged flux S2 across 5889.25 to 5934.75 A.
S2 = 154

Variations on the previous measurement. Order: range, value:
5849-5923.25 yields 154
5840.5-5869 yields 161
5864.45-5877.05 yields 160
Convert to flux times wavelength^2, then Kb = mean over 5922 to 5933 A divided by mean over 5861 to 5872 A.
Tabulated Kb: 1.02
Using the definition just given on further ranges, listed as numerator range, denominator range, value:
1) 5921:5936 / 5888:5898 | 1.16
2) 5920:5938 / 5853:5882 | 1.03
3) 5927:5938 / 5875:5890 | 1.06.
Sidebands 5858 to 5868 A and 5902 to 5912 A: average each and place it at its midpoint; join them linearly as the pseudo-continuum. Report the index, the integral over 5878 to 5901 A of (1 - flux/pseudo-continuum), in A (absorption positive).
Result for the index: 1.7 A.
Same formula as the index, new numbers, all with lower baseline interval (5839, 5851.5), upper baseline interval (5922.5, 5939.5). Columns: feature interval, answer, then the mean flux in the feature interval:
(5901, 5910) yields 0.3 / 157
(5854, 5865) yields 0.7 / 155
